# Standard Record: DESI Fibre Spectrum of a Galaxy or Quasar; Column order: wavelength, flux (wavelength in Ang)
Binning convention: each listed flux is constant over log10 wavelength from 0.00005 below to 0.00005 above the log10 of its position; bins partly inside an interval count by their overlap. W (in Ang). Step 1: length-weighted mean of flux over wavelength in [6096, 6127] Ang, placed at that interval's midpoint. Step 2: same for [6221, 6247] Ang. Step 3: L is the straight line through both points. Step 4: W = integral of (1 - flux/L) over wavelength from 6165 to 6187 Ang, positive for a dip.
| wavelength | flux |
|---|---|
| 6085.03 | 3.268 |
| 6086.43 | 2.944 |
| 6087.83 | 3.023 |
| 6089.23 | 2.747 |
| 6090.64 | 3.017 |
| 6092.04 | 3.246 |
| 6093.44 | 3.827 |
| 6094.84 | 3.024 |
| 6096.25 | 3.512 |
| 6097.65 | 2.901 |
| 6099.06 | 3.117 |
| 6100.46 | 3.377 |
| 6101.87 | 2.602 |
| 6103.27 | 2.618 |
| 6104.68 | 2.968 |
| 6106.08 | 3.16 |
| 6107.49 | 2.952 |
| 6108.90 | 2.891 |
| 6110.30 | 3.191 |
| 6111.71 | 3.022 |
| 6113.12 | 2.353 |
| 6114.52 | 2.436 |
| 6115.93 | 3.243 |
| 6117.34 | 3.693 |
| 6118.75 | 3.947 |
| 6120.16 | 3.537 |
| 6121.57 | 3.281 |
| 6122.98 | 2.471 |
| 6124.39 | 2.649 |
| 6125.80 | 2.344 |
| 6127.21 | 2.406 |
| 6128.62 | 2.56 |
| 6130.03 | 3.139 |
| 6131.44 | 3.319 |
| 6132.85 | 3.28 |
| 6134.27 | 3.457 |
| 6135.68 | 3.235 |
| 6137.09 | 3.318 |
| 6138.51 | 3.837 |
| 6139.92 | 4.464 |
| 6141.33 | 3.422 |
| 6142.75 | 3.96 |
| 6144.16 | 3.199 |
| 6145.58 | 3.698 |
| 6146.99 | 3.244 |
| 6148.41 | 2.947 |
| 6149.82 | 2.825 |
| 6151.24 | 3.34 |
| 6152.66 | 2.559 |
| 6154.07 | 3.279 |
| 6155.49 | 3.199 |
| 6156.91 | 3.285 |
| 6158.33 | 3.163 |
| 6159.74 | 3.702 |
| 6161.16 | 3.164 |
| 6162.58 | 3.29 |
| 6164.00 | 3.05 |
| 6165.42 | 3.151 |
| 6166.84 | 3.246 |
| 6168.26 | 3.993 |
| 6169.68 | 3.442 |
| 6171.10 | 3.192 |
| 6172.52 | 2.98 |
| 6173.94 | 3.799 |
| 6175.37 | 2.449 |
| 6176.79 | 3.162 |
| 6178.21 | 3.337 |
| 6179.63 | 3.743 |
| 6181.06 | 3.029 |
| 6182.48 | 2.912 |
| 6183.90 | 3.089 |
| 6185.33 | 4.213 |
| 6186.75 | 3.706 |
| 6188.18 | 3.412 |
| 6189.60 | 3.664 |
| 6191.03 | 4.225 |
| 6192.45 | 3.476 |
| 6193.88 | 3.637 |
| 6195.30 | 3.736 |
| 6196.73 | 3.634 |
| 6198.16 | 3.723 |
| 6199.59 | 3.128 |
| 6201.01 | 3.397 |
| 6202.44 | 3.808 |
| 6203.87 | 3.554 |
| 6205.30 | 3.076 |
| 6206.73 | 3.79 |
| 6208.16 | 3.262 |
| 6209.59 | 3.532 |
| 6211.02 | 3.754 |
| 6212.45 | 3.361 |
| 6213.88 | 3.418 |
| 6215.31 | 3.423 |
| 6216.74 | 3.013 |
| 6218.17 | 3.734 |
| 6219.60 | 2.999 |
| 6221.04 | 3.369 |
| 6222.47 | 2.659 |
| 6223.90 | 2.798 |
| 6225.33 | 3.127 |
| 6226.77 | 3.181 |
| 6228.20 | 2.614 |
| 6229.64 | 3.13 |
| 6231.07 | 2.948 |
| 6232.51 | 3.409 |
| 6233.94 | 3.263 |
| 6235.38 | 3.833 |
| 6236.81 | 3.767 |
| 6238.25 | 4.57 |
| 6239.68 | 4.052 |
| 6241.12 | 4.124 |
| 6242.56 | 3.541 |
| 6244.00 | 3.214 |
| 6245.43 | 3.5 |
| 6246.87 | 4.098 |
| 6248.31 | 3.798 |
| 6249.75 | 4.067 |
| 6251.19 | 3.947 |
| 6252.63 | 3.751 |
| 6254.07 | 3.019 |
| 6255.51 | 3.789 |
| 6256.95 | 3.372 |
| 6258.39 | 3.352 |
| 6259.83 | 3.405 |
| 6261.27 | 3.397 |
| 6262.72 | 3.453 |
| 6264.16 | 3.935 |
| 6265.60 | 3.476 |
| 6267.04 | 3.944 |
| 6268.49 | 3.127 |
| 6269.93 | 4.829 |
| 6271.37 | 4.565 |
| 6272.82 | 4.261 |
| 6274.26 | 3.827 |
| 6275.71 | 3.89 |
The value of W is -0.8 Ang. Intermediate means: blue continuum 3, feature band 3.34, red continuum 3.42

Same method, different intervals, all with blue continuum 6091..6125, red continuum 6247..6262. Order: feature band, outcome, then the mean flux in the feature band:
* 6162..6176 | 0.2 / 3.26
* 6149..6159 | 0.5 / 3.09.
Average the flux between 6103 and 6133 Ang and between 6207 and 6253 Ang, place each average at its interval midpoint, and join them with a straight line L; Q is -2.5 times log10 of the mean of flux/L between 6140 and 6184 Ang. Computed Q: -0.034 mag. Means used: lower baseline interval 2.98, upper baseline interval 3.48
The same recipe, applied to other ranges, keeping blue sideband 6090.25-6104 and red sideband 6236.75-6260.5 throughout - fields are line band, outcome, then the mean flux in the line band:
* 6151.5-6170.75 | 0.04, 3.27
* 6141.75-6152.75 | 0.02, 3.26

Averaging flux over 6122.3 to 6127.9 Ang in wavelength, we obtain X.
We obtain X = 2.47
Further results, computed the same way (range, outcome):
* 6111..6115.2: 2.61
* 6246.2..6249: 3.94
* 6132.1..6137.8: 3.32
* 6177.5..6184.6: 3.22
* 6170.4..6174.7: 3.31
